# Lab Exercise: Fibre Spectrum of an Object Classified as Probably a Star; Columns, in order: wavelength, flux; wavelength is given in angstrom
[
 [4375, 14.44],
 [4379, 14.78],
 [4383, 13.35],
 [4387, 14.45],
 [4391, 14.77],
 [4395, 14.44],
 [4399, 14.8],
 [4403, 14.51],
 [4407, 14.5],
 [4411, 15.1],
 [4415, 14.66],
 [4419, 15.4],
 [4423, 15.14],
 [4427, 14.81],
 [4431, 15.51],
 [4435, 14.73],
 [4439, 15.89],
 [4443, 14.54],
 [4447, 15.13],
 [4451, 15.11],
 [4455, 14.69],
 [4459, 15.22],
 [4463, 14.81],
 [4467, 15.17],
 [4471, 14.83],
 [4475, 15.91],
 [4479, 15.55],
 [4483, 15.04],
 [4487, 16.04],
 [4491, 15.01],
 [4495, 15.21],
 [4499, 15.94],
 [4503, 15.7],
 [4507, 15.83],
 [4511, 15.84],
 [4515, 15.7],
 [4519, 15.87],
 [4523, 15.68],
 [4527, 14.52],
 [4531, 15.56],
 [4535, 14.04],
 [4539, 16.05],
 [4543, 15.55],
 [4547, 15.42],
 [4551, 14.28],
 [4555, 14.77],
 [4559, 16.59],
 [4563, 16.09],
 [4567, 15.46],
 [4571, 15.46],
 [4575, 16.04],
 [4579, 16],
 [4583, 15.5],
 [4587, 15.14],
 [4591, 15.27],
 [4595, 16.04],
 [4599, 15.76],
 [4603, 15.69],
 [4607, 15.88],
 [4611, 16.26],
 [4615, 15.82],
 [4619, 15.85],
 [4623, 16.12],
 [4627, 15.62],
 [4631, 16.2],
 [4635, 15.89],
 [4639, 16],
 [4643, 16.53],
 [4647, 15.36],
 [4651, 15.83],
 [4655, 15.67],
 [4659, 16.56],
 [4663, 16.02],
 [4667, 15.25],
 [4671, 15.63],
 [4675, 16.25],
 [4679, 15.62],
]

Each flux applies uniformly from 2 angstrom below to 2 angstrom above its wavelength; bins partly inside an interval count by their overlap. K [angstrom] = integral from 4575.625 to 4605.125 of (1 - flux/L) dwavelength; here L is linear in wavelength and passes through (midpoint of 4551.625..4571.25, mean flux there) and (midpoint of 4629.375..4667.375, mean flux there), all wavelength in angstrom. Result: 0.1 angstrom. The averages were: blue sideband 15.6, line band 15.6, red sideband 16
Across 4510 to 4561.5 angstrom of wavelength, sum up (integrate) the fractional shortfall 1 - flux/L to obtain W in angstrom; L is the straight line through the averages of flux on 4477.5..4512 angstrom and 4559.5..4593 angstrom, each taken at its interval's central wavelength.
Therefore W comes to 0.80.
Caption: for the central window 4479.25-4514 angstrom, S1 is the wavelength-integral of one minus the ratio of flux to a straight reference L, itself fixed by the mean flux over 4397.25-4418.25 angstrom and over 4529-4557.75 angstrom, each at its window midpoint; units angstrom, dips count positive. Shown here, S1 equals -1.3 angstrom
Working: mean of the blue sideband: 14.8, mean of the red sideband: 15.1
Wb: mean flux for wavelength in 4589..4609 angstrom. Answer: 15.7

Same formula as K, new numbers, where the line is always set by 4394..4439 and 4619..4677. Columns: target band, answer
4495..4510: -0.4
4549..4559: 0.4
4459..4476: 0.0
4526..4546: 0.3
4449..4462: 0.1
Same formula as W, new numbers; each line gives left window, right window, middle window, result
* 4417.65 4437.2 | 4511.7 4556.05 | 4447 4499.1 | -0.2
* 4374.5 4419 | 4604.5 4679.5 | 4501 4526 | -0.8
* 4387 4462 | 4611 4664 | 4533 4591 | 0.6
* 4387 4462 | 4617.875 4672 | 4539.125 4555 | 0.3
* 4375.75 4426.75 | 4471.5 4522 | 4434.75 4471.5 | 0.3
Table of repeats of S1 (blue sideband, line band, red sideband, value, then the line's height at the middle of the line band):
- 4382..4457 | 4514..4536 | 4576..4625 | 0.18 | 15.4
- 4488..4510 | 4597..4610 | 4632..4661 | 0.04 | 15.9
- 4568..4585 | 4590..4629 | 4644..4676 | -0.18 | 15.8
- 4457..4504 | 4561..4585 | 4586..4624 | -0.12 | 15.7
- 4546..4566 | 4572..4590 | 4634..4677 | -0.10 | 15.6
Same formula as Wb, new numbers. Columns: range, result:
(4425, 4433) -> 15.2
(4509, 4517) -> 15.8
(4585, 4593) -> 15.2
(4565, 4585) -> 15.7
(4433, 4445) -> 15.1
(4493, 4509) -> 15.7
